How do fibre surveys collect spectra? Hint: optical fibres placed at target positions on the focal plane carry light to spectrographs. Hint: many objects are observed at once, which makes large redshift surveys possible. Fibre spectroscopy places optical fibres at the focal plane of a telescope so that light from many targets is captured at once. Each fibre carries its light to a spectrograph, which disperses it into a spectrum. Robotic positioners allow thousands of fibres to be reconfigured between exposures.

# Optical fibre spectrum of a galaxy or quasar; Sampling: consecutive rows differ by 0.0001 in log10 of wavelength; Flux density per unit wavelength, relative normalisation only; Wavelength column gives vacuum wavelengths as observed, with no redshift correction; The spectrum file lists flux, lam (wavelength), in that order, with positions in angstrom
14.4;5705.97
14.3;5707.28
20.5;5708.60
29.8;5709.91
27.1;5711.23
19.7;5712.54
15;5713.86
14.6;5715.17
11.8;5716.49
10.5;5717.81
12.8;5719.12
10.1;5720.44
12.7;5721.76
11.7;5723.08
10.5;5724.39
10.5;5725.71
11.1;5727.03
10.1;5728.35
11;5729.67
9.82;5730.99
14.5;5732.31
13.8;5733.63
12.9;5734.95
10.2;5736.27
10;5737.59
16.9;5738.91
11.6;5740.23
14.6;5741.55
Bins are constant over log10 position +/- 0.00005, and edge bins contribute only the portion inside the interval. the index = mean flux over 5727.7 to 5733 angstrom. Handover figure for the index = 11.4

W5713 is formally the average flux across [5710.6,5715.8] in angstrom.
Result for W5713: 19.1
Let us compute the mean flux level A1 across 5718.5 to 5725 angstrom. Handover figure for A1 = 11.6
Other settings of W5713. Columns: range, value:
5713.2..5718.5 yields 13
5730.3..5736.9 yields 12.2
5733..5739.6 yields 12.8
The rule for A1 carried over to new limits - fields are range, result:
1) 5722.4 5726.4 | 10.9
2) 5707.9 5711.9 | 25.7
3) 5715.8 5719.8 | 11.7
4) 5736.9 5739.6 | 13.4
